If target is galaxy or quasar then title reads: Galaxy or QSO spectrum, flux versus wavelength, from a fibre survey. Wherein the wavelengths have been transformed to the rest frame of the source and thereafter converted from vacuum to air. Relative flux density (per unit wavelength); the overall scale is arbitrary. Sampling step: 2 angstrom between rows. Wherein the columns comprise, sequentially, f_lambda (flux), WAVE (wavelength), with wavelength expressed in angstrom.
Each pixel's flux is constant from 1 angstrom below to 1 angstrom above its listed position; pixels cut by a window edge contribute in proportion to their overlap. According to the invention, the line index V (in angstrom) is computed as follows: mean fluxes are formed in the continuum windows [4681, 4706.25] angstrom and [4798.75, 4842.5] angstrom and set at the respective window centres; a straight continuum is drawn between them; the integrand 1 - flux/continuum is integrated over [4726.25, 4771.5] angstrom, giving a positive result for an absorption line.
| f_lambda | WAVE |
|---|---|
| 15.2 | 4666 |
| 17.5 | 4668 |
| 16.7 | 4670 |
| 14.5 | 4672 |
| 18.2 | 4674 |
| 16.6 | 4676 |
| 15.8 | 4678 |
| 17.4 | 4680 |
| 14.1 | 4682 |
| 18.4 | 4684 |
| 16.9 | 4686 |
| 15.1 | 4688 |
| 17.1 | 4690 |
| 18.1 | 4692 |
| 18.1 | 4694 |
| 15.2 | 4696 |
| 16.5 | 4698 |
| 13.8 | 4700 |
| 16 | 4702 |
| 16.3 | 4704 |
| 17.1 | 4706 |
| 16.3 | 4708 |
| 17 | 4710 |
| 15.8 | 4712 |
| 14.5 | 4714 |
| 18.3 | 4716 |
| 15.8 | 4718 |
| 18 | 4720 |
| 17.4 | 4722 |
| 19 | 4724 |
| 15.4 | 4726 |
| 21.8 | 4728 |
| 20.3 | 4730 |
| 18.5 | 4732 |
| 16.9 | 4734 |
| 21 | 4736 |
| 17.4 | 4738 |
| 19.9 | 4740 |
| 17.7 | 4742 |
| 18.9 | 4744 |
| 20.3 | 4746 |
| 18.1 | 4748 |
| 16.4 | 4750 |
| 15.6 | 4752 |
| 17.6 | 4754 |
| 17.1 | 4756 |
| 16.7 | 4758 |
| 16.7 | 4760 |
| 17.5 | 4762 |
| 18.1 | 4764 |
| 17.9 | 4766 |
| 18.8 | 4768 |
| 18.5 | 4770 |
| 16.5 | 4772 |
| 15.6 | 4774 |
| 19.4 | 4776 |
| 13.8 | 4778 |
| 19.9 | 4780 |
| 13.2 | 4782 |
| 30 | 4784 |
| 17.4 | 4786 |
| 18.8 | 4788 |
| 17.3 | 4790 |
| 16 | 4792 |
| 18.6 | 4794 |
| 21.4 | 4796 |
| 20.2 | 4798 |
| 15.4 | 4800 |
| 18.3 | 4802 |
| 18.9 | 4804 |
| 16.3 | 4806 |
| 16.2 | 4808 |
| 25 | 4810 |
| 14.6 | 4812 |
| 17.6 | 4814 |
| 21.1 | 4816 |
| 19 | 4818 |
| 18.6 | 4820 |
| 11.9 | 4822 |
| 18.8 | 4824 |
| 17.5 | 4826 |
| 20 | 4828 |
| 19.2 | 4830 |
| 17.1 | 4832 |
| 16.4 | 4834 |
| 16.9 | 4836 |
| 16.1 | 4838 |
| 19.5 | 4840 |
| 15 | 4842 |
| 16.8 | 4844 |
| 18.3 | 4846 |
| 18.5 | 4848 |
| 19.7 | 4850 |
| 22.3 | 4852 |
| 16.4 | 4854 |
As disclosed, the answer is -3.3 angstrom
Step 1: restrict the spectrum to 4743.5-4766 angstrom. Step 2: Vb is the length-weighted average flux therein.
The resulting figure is 17.5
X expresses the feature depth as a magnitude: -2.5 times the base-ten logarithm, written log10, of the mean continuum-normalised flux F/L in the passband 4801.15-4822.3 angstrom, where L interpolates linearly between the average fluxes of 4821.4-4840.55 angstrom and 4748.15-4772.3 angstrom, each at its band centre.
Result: -0.05 mag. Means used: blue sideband 17.3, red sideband 17.4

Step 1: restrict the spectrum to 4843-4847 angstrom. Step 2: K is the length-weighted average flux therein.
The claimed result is 17.6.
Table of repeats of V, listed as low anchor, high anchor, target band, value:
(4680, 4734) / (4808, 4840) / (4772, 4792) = -0.6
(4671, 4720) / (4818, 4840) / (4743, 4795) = -2.8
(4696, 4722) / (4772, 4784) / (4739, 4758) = -1.0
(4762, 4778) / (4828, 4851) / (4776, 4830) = -2.2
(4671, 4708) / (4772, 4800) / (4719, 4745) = -2.0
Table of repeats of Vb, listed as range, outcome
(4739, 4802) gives 18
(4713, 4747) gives 18.3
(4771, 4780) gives 16.7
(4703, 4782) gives 17.6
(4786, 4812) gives 18.3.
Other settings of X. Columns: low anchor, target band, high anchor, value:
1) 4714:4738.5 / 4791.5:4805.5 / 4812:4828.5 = -0.032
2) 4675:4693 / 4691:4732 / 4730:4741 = 0.048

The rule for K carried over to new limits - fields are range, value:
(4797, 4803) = 18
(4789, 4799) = 18.7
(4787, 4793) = 17.4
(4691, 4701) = 16.3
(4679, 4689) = 16.4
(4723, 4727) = 17.2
